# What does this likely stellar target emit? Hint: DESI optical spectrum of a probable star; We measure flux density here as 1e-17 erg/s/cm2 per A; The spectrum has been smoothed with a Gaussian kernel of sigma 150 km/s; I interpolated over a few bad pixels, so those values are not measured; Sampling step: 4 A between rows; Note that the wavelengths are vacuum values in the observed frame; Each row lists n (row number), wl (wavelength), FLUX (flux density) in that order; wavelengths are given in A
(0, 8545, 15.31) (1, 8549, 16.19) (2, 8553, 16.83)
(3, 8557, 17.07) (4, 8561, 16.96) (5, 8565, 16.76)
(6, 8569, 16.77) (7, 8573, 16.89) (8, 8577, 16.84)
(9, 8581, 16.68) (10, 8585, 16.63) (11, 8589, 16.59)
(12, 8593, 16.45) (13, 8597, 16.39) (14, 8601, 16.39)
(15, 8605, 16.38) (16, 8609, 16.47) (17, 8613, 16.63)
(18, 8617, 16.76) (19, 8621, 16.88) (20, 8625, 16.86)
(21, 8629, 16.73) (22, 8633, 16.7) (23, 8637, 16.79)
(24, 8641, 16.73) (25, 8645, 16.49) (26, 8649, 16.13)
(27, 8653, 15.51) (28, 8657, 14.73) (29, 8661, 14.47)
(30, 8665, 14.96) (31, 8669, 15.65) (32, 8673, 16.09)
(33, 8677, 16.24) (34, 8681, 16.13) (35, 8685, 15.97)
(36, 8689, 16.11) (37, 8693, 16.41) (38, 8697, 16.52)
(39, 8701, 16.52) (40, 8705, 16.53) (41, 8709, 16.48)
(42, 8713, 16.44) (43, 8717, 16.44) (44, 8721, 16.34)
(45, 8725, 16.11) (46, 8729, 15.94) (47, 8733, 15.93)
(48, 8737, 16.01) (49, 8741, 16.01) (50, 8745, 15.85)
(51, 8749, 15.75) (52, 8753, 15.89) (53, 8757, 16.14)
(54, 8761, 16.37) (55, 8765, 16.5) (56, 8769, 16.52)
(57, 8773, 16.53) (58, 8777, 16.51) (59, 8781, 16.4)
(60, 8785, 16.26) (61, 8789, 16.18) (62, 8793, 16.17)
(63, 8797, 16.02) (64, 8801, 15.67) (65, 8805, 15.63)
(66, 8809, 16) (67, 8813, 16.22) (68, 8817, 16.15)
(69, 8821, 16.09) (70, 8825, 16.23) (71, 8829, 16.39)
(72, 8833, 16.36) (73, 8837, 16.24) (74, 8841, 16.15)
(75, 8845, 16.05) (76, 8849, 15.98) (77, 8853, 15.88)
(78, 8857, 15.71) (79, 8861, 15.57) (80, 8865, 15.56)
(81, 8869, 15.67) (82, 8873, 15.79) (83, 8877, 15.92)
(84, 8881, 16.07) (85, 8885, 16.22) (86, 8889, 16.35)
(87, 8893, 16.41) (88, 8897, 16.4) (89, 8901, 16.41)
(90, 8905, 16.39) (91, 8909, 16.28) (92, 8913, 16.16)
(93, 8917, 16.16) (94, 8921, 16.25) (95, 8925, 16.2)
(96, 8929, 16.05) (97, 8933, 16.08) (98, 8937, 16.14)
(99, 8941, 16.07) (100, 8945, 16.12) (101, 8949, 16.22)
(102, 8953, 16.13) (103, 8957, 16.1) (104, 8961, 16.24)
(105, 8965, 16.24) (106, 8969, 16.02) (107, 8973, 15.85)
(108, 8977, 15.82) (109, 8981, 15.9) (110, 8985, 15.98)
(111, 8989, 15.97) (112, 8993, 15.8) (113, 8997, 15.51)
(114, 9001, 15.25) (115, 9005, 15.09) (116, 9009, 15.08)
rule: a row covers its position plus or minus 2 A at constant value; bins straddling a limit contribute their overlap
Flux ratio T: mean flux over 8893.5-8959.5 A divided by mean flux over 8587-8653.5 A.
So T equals 1.0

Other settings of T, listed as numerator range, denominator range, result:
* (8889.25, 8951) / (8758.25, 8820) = 1.00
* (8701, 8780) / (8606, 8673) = 1.00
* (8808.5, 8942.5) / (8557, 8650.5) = 0.97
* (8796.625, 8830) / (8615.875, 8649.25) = 0.96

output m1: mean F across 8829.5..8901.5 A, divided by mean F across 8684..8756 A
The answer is 1.0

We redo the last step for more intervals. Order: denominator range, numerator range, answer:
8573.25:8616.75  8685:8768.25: 0.98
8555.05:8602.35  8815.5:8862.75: 0.96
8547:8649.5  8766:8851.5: 0.97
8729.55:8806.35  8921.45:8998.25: 0.99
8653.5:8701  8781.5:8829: 1.02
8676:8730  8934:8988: 0.99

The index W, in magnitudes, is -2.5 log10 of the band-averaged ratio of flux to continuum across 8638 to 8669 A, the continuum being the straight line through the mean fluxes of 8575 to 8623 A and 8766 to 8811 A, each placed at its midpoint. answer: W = 0.06 mag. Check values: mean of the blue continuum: 16.6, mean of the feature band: 15.6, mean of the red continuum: 16.2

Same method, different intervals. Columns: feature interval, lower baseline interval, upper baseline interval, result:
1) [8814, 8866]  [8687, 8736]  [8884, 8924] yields 0.02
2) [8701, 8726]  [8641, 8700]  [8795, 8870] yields -0.04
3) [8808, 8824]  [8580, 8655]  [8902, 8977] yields 0.01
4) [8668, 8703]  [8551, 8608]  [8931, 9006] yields 0.02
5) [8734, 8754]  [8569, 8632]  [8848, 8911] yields 0.03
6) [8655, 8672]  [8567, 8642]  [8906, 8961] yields 0.11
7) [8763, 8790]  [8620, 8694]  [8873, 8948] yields -0.02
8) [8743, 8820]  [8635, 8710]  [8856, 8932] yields -0.01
